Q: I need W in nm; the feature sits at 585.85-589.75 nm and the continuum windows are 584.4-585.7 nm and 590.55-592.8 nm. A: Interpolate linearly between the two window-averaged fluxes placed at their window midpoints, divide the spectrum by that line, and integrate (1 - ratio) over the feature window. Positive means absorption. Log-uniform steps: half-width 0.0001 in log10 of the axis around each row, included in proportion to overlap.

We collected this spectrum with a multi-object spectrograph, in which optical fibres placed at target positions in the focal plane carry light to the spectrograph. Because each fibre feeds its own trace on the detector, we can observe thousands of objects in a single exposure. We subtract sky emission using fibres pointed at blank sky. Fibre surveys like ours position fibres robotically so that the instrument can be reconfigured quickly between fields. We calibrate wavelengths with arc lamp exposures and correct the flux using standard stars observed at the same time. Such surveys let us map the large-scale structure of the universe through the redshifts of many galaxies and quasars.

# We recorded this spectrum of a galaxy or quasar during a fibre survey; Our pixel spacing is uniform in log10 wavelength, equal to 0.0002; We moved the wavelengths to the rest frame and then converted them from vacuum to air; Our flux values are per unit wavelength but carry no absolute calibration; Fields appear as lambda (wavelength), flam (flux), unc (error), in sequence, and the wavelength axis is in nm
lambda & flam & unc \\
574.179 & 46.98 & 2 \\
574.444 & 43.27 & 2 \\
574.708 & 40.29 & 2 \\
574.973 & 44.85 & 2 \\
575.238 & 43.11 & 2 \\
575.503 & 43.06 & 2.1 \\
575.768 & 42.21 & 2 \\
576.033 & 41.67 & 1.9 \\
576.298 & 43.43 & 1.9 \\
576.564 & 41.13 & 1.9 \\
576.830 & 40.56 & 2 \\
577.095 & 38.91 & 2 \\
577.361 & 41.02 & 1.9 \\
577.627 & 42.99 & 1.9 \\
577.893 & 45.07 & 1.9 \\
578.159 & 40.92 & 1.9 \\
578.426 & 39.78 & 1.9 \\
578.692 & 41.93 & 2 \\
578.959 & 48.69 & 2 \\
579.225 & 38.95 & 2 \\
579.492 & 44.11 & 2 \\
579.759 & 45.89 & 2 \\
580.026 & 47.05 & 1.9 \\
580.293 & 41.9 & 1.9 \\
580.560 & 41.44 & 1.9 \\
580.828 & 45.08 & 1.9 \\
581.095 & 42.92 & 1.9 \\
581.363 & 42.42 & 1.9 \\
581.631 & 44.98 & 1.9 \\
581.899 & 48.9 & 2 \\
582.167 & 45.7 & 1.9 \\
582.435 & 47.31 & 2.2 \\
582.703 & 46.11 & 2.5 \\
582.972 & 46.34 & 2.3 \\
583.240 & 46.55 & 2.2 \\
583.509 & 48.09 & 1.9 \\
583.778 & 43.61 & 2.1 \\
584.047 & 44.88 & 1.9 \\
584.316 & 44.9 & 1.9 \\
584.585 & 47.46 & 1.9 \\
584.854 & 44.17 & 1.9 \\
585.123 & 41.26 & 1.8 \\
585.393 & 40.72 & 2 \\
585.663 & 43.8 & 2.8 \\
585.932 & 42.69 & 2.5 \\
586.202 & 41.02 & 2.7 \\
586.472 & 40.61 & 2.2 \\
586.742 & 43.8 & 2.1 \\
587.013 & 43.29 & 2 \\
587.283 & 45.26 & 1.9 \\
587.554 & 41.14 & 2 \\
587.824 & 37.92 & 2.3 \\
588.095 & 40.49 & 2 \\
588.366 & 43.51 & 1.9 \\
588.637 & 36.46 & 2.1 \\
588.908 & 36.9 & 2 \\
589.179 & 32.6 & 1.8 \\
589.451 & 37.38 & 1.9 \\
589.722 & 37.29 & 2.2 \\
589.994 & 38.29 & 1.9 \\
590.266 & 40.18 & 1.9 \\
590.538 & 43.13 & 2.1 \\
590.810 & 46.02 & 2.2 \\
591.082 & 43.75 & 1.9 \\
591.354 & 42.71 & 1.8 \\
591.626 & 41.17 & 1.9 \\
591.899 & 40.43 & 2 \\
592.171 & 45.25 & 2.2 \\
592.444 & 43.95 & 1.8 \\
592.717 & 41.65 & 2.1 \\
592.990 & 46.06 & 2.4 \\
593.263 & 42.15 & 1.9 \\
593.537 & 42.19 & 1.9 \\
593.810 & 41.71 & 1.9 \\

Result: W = 0.298 nm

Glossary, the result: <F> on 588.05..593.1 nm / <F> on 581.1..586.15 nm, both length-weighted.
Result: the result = 0.91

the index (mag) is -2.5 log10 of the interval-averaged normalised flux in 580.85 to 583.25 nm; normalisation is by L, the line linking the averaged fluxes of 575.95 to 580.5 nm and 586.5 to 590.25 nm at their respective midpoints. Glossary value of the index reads -0.10 mag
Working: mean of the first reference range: 42.6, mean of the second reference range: 39.6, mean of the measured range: 45.6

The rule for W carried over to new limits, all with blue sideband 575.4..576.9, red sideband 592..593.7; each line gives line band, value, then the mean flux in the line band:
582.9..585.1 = -0.14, 45.5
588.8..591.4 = 0.21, 39.8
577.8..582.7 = -0.20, 44.1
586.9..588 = 0.03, 41.8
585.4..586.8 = 0.02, 42.2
